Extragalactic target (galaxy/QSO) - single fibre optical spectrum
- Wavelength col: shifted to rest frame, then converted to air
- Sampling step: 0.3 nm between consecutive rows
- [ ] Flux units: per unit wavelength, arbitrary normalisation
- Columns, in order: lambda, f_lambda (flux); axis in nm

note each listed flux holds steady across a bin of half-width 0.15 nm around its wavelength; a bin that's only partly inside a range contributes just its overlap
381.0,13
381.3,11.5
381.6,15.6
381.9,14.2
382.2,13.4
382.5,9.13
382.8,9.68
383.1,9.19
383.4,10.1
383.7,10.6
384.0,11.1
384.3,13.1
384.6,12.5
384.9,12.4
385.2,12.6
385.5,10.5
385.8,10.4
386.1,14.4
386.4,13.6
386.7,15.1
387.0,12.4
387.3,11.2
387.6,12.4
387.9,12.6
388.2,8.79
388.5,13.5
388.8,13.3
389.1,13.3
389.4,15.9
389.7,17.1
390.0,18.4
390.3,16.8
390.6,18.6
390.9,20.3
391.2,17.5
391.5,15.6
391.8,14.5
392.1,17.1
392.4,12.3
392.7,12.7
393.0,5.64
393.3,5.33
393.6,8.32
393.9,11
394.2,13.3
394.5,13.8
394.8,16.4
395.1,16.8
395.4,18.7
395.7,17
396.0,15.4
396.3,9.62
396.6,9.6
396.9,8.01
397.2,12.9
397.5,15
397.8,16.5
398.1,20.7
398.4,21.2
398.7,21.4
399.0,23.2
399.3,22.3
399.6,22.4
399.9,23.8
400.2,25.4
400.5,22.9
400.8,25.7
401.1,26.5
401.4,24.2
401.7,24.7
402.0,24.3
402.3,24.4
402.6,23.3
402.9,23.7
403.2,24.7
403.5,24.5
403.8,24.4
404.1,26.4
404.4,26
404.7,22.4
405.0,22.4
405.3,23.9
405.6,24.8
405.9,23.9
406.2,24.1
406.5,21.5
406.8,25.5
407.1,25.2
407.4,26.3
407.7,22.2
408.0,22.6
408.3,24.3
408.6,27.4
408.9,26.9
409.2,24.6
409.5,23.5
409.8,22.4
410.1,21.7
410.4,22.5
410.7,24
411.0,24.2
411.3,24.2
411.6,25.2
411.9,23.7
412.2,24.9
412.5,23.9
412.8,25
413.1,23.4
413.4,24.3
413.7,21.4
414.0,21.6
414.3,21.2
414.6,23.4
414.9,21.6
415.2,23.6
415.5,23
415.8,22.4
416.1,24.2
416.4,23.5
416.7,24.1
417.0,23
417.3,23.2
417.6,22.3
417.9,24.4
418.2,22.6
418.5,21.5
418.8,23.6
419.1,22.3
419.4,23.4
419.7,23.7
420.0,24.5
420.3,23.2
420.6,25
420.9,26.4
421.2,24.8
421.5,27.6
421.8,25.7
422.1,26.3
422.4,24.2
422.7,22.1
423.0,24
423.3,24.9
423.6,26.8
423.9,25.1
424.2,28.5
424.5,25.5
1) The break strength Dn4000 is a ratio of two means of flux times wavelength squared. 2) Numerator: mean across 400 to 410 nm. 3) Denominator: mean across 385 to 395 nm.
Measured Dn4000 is 1.95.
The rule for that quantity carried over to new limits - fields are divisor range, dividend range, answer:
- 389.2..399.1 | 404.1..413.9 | 1.72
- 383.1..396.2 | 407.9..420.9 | 1.97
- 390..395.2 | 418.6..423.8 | 2.03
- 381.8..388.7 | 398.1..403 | 2.15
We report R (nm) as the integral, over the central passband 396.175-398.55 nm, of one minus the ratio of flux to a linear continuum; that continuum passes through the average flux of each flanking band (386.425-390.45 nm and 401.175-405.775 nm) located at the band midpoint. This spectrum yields 0.70 nm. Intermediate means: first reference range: 13.9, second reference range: 24.3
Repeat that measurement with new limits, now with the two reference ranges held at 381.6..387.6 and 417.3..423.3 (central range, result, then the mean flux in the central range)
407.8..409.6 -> -0.42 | 24.8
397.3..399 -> -0.26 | 19.2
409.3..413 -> -0.49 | 23.8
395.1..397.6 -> 0.39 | 13.5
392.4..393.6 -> 0.51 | 8.49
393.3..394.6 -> 0.38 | 10.8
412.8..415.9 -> -0.09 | 22.7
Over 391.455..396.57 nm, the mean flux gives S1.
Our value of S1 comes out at 13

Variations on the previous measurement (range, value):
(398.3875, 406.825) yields 23.9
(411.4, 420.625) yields 23.3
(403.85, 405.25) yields 24.3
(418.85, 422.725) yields 24.6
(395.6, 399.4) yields 16.3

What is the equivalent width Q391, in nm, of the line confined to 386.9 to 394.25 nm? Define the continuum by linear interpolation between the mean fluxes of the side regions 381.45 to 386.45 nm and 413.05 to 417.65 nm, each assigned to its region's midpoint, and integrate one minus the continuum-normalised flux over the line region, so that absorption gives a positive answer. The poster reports 0.31 nm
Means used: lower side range 11.9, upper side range 22.9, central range 13.5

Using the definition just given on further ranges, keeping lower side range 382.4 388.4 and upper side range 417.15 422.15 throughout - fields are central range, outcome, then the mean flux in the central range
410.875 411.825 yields -0.15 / 24.5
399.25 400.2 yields -0.36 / 23.3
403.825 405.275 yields -0.44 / 24.3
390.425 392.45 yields -0.44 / 16.8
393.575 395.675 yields 0.07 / 14.6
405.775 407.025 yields -0.30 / 23.8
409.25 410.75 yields -0.17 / 22.9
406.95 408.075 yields -0.26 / 24.2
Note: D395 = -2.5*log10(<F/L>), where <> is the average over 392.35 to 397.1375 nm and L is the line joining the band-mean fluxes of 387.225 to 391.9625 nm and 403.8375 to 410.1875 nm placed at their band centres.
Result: 0.42 mag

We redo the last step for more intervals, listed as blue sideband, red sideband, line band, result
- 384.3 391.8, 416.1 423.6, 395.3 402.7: -0.13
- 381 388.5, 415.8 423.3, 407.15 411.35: -0.18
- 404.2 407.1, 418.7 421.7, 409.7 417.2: 0.04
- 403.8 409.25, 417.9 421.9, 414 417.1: 0.06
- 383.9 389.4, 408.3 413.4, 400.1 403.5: -0.23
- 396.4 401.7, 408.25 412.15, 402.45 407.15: -0.09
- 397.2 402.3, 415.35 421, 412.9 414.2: 0.02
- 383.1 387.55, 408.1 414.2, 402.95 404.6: -0.21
